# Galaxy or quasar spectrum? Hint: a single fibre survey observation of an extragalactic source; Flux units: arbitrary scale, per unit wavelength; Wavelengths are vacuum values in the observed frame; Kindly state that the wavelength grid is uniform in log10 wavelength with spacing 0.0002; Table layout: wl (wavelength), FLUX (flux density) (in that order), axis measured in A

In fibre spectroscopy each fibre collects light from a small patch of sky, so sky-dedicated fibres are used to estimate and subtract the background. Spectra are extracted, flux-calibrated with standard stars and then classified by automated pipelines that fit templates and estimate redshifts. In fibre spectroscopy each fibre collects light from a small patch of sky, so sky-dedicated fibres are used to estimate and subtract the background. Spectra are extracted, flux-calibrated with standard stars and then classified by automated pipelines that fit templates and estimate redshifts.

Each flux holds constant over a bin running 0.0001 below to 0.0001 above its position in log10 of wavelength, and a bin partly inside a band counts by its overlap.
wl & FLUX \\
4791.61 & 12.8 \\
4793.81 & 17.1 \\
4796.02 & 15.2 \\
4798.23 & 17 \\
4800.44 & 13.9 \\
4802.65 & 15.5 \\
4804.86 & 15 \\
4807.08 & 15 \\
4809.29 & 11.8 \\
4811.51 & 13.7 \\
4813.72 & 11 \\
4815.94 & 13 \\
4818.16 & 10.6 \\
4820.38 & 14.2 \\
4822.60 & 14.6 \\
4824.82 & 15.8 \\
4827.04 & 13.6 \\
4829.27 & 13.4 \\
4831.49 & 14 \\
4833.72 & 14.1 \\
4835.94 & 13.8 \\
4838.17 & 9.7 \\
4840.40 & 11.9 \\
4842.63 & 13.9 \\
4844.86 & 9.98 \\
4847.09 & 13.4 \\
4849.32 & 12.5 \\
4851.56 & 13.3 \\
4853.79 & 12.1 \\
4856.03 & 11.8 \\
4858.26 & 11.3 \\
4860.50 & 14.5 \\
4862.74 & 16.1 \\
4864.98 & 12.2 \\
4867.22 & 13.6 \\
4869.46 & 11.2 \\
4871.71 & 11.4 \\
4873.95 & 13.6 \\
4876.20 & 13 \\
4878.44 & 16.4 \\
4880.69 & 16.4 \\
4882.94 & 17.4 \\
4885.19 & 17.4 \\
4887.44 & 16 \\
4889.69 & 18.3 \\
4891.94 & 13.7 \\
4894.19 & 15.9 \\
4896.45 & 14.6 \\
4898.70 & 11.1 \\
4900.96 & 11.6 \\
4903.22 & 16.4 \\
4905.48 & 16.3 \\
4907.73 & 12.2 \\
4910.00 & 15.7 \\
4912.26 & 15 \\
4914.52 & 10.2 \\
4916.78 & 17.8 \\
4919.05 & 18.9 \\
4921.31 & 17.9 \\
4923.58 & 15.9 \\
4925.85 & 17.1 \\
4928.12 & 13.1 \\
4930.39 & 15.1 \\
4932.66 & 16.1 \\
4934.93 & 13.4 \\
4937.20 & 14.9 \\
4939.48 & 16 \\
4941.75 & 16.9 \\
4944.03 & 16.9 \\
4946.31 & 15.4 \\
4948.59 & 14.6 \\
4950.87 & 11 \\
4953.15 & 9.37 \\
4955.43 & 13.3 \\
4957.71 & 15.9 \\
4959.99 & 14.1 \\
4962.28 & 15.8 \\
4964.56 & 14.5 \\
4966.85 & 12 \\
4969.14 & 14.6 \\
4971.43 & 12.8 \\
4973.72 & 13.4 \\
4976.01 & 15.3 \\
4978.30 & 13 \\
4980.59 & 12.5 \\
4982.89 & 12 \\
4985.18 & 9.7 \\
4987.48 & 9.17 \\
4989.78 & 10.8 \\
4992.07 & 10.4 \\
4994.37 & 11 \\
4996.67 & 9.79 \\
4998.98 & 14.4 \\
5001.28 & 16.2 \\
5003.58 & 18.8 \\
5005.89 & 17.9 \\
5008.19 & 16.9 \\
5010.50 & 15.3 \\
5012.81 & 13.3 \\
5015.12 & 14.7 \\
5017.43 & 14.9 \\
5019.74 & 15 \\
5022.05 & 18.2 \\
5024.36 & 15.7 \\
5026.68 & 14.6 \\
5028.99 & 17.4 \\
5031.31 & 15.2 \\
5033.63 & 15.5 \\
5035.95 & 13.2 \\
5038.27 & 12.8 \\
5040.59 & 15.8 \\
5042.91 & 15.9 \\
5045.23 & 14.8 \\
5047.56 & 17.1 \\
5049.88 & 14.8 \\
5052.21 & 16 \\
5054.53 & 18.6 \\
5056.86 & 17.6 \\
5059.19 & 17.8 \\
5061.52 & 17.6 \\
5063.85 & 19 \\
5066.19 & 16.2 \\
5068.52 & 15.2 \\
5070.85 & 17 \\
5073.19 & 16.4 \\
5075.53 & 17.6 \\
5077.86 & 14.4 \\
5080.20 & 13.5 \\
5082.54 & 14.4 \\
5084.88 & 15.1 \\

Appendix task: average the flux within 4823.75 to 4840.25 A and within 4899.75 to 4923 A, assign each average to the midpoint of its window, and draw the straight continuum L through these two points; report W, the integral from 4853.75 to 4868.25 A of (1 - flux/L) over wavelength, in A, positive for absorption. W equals 0.9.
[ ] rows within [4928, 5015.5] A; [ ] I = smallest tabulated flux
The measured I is 9.17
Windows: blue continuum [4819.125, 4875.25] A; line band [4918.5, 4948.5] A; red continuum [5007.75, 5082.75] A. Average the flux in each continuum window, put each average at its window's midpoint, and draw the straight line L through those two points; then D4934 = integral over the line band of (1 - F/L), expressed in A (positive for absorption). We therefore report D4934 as -3.4 A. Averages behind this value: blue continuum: 13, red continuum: 15.8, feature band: 15.9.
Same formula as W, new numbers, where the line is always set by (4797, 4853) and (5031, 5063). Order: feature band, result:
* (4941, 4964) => 0.9 A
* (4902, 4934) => -2.4 A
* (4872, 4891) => -2.4 A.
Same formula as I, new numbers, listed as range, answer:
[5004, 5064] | 12.8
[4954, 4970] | 12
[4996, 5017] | 9.79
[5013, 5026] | 14.7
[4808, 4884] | 9.7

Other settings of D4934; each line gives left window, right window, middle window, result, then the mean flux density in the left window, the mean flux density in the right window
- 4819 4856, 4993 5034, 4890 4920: -1.6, 13.1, 15.2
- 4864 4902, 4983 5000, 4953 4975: -3.9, 14.4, 10.8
